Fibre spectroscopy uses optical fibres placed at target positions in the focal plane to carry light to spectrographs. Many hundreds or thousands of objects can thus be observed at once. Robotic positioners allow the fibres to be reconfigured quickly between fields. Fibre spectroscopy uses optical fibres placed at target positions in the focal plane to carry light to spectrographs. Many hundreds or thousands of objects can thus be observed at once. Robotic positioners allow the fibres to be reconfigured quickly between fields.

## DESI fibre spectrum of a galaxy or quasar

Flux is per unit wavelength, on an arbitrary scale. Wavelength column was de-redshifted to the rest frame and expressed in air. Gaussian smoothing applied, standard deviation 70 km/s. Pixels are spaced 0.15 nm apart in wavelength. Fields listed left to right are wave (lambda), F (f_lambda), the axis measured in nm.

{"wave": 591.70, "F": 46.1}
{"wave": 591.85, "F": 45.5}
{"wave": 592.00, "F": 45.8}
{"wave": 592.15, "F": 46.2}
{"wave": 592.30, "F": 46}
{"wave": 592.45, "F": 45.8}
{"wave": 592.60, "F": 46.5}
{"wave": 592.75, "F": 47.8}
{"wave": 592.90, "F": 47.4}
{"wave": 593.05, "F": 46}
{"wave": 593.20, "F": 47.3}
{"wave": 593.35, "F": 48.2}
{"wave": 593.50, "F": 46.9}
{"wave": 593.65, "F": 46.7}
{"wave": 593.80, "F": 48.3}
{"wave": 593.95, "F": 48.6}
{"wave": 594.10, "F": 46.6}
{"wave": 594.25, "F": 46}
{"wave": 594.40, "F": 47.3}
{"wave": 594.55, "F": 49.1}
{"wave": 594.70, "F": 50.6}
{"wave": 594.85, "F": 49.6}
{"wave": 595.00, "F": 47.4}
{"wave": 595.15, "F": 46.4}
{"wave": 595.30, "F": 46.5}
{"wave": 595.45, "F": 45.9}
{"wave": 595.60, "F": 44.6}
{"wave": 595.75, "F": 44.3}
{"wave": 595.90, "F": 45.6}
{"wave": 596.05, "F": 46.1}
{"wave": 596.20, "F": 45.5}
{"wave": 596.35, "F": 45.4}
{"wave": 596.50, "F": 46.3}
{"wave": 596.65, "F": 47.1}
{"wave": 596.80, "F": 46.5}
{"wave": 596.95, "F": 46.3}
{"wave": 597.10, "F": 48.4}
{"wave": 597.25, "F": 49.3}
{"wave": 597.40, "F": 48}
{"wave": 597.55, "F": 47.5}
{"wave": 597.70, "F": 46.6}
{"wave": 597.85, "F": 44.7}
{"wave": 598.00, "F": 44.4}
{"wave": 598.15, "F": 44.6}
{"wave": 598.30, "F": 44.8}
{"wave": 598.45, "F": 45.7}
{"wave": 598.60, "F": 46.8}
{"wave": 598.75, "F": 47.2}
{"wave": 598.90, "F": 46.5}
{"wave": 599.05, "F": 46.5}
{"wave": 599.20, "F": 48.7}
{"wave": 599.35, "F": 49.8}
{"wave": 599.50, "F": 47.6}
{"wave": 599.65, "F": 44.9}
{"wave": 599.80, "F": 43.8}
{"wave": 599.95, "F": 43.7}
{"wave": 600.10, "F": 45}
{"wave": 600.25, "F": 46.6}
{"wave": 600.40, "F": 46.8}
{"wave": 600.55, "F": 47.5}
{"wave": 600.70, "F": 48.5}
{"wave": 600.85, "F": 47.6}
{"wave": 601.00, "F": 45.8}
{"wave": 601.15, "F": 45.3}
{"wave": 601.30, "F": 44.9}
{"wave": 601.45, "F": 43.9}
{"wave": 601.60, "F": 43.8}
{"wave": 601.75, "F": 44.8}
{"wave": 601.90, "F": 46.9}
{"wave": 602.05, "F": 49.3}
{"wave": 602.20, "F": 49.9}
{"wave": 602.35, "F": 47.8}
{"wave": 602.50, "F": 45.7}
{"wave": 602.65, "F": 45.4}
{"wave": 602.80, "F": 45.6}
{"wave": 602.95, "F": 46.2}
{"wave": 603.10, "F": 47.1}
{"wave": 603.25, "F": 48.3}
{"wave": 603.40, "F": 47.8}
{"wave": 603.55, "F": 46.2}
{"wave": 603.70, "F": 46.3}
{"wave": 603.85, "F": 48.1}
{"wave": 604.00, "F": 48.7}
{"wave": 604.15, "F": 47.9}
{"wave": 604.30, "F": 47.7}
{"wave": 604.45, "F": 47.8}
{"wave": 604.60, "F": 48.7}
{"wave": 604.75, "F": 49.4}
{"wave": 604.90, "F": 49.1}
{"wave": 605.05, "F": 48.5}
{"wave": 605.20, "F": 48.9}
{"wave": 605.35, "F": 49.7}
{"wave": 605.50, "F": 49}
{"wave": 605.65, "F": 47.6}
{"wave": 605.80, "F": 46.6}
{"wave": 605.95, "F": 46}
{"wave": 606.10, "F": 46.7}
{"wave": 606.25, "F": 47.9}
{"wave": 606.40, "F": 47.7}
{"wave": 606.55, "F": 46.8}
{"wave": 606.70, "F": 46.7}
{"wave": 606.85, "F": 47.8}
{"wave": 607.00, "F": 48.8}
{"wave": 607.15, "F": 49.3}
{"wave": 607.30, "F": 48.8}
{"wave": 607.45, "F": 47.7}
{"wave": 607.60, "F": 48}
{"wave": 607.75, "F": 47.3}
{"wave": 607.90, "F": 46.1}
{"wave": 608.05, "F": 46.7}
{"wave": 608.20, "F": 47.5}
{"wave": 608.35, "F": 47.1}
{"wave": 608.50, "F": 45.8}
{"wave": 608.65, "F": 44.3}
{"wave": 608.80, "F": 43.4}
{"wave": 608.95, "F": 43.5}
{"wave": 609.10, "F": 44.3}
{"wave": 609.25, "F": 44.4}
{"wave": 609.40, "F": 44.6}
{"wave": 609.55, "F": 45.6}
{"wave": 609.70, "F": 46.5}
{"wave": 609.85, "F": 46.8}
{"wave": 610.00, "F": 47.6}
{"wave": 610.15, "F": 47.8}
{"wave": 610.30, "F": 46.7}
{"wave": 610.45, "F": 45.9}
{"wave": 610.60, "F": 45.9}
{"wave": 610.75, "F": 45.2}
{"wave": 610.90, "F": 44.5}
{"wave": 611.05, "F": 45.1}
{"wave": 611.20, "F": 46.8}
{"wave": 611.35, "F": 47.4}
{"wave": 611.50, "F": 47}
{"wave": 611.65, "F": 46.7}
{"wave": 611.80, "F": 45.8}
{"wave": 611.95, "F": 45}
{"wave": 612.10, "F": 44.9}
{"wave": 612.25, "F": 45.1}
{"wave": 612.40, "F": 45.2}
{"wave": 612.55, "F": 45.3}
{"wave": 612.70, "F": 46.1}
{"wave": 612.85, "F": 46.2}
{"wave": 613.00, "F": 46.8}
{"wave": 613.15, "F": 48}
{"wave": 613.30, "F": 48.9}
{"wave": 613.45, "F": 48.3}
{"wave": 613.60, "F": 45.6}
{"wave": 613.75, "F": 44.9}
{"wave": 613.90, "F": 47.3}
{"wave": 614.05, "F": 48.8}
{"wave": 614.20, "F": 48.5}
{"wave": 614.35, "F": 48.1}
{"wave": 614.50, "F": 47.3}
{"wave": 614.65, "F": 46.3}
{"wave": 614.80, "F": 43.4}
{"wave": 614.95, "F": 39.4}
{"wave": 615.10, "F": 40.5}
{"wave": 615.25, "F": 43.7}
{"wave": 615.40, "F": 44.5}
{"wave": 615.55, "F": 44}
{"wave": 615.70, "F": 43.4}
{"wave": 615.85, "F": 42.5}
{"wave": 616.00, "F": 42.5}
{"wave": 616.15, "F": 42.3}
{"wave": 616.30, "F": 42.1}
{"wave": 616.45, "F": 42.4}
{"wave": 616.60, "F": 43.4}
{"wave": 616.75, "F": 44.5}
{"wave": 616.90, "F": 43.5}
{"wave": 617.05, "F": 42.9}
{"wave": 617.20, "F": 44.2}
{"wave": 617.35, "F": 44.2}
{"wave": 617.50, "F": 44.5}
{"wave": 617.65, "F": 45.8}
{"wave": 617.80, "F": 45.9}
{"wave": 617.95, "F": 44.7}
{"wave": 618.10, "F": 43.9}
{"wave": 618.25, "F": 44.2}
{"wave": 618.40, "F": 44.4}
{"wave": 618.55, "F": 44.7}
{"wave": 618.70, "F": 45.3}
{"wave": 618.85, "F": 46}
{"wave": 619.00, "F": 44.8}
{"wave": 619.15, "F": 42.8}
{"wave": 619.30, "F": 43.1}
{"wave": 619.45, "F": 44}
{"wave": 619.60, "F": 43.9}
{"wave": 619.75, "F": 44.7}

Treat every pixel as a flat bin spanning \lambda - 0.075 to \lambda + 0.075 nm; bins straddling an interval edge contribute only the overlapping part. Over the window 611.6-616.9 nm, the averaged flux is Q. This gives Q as 45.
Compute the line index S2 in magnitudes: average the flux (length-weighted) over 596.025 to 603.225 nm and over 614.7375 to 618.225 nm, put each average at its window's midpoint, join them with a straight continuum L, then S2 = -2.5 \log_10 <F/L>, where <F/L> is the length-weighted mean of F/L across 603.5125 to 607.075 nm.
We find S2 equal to -0.06 mag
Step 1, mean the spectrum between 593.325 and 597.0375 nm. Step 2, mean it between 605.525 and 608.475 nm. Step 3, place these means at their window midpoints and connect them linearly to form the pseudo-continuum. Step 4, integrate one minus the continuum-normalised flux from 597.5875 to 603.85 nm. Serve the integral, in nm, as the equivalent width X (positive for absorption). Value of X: 0.10 nm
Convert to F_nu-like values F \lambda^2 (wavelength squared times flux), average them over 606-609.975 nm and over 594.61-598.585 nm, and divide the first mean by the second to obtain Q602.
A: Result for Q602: 1.0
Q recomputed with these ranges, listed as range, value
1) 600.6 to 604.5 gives 46.8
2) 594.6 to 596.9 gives 46.5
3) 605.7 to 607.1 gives 47.3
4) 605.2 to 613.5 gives 46.6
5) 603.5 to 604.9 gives 48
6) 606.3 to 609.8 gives 46.5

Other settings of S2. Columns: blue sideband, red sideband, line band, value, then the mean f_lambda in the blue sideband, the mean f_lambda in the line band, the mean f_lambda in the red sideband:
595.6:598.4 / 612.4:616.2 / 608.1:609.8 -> 0.008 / 46.1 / 45.2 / 45.3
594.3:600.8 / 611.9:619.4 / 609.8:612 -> -0.024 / 46.6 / 46.3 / 44.8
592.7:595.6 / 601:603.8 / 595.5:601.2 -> 0.013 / 47.4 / 46.3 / 46.4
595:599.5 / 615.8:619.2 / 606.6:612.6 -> -0.030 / 46.5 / 46.2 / 44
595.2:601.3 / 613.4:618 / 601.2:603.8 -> -0.014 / 46.3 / 46.5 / 44.5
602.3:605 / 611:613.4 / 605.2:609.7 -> 0.004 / 47.4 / 46.8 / 46.3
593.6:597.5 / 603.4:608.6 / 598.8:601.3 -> 0.019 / 47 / 46.5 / 47.7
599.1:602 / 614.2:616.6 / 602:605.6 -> -0.053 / 46.1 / 47.9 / 43.6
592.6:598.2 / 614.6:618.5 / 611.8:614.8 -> -0.060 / 46.9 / 46.6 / 43.6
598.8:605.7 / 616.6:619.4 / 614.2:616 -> 0.020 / 47.1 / 44.1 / 44.4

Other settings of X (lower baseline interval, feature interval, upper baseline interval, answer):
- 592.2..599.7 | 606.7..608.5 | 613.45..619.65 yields -0.09 nm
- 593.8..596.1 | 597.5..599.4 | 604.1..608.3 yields 0.04 nm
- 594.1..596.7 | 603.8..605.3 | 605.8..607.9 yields -0.04 nm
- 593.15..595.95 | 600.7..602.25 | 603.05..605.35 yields 0.05 nm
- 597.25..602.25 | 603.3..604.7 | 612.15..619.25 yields -0.05 nm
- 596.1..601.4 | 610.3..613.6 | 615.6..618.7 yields -0.12 nm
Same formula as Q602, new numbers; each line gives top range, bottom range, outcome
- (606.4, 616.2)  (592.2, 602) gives 1.03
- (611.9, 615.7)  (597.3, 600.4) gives 1.04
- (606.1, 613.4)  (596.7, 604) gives 1.03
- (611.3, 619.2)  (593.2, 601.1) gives 1.02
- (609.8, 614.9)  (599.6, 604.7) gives 1.03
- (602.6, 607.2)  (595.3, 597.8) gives 1.06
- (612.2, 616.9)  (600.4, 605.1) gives 0.99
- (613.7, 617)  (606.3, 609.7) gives 0.97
